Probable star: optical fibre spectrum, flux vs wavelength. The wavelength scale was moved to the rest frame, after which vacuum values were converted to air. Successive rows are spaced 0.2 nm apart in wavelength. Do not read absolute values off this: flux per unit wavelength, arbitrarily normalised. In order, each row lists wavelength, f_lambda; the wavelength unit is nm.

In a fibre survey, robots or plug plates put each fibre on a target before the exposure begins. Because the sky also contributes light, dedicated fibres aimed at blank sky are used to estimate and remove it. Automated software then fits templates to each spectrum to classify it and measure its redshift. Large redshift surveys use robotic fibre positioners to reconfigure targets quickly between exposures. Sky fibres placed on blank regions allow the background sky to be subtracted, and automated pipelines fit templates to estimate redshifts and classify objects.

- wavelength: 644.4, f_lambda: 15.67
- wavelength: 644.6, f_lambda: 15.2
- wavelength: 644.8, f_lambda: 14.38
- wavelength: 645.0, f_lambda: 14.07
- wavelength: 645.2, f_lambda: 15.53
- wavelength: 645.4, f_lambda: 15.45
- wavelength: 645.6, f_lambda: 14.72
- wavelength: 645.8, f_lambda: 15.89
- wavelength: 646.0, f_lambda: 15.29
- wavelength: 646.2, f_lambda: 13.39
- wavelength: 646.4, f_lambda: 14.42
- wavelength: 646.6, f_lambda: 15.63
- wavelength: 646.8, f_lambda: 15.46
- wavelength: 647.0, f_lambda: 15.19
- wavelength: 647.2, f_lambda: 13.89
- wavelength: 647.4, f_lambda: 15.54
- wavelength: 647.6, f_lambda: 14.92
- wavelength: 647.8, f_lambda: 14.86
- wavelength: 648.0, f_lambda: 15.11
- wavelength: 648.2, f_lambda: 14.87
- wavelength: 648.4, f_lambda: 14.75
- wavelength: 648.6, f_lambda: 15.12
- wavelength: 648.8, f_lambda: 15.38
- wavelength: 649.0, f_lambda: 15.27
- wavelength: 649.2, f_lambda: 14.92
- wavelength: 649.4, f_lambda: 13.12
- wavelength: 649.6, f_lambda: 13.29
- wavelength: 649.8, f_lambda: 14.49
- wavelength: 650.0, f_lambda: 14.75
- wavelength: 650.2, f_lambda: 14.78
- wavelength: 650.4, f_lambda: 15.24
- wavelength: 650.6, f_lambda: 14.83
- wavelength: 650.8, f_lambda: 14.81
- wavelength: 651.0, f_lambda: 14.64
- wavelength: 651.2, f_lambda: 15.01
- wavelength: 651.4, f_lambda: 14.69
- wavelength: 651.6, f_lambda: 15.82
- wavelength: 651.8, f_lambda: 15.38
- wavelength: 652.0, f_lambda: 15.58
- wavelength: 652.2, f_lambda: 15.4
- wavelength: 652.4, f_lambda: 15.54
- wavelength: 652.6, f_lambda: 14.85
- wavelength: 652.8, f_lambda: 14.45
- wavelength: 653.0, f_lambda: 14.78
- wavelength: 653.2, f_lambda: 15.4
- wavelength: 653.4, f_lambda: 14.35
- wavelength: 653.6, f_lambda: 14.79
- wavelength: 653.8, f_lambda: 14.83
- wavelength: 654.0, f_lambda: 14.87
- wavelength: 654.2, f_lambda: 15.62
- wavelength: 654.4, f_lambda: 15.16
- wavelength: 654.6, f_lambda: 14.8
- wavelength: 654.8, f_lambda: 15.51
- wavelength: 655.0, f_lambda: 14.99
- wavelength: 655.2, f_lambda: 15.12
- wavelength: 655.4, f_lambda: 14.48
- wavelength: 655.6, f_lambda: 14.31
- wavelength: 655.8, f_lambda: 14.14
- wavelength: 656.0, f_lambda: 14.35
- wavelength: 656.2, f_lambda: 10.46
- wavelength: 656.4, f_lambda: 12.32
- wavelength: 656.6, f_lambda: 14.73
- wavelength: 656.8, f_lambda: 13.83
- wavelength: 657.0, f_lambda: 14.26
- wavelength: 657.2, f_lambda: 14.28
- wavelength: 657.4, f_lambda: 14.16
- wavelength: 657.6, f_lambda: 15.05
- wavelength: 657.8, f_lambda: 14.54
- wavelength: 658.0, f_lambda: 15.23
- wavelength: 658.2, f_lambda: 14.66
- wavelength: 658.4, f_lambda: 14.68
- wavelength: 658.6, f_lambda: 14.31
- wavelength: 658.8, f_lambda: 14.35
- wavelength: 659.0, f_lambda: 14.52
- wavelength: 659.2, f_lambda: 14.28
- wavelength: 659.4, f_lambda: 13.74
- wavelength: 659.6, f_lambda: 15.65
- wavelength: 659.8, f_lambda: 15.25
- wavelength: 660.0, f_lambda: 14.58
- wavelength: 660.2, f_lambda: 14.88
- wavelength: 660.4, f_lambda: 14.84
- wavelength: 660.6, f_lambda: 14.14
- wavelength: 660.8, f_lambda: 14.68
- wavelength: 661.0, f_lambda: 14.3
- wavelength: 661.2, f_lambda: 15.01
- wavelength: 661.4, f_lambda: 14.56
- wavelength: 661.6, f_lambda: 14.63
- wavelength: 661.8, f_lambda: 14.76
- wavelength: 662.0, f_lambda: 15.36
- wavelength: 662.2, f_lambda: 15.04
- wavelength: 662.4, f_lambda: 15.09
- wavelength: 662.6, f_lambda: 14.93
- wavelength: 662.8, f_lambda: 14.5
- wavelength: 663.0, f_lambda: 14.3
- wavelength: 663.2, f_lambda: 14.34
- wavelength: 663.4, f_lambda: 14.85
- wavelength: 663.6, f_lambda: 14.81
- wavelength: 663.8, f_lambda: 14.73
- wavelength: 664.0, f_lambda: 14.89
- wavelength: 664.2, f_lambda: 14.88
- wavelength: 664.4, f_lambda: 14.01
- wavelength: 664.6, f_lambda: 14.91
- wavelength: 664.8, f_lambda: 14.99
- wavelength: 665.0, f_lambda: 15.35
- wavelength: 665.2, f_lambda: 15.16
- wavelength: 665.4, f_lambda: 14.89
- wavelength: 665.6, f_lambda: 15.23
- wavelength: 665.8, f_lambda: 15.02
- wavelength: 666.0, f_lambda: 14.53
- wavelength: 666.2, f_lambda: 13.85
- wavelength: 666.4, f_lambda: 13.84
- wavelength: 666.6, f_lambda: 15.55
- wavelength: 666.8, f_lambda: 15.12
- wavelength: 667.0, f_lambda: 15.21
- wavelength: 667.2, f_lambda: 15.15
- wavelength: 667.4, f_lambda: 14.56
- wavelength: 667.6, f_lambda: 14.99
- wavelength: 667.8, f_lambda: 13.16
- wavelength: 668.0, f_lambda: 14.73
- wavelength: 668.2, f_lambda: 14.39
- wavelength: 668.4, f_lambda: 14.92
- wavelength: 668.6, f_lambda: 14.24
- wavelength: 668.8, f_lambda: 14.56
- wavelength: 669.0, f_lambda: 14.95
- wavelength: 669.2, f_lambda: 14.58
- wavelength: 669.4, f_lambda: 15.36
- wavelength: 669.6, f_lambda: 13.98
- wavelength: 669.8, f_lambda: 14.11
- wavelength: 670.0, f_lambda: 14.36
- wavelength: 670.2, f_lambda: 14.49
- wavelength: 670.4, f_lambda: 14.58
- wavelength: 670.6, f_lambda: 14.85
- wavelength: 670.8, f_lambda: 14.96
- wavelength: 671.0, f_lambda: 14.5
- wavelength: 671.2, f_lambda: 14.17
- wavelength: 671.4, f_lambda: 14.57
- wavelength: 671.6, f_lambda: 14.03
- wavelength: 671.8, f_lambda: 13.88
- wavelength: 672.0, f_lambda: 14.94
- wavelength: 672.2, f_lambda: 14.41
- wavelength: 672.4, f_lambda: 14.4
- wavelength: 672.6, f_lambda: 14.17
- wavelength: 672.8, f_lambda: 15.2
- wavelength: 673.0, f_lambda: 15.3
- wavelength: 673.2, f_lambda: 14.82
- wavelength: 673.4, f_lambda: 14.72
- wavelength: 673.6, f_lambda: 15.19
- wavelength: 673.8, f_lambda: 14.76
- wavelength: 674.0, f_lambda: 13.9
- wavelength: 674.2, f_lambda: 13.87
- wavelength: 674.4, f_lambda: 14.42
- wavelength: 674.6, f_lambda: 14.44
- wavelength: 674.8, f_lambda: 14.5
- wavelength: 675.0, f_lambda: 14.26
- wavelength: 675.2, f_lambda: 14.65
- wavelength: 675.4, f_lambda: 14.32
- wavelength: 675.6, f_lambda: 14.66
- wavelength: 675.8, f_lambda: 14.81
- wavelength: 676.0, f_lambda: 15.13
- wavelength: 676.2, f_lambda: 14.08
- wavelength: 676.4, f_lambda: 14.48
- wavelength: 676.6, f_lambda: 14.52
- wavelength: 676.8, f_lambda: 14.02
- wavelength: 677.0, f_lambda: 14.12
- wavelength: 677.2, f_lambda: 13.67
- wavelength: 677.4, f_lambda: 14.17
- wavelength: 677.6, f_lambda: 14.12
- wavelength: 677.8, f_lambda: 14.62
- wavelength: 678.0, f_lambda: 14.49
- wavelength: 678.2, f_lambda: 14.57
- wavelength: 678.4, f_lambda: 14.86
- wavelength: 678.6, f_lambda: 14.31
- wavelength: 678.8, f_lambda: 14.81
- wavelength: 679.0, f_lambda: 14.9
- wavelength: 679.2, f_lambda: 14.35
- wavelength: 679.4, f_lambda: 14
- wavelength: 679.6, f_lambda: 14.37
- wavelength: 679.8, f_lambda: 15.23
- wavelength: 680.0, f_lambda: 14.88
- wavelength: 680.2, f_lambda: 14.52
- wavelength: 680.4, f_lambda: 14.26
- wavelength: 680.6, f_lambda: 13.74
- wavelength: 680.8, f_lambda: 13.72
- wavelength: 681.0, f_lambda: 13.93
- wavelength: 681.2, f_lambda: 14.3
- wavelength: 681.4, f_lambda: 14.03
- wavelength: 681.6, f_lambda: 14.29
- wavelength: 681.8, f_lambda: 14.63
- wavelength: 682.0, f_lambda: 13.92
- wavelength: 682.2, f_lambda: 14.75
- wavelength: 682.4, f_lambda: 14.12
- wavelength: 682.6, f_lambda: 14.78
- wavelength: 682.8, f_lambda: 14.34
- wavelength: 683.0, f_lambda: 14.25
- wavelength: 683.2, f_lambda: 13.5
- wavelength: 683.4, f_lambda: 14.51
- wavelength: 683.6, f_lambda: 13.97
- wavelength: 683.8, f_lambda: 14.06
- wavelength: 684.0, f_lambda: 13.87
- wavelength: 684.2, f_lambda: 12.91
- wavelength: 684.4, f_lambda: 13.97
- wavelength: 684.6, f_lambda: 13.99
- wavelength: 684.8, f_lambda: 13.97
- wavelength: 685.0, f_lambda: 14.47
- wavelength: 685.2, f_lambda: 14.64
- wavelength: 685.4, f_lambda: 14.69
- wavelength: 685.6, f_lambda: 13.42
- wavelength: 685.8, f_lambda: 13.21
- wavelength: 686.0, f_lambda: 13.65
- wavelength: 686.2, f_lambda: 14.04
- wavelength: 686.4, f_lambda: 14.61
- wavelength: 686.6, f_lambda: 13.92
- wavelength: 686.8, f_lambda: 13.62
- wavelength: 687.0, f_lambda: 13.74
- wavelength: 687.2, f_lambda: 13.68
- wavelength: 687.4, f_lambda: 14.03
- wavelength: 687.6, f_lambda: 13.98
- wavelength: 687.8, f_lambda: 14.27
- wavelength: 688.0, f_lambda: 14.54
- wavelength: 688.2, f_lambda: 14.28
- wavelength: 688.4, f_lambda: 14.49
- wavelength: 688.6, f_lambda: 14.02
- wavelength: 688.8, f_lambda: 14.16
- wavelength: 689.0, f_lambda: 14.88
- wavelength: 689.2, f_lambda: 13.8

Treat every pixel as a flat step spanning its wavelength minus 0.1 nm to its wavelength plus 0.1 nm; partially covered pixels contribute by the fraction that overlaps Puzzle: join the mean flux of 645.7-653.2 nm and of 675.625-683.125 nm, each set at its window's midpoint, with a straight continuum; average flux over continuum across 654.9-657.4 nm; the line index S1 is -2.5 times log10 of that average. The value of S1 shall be 0.06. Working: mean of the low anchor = 14.9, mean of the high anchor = 14.4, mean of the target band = 13.9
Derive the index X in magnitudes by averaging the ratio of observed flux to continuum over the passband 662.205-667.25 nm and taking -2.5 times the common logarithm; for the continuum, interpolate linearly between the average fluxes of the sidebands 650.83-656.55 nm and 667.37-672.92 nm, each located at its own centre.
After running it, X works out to -0.02 mag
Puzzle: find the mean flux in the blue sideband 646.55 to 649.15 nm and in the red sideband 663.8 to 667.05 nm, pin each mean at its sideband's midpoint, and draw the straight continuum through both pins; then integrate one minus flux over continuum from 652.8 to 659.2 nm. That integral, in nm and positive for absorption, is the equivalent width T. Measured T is 0.20 nm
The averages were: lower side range 15.1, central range 14.5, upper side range 14.8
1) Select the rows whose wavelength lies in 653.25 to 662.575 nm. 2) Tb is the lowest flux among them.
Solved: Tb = 10.46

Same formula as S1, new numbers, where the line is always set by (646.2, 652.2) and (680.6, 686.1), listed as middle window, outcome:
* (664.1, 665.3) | -0.03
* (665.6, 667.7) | -0.03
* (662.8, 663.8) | 0.00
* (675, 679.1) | -0.02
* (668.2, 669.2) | -0.02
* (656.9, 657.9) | 0.02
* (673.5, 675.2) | -0.01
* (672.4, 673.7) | -0.04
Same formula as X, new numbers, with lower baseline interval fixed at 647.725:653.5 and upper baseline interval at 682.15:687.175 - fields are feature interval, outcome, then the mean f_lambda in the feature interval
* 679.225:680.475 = -0.03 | 14.5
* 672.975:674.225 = -0.03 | 14.7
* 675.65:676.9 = -0.02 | 14.5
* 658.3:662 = 0.00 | 14.6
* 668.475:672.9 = -0.01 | 14.5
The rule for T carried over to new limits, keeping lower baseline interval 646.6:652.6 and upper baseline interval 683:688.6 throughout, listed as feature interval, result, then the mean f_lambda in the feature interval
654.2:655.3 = -0.03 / 15.2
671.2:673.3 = -0.03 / 14.6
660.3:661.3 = 0.00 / 14.6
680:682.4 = -0.02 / 14.2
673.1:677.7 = -0.05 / 14.4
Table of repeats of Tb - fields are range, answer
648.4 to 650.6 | 13.12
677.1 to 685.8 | 12.91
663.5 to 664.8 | 14.01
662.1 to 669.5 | 13.16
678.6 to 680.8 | 13.72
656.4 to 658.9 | 13.83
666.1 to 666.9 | 13.84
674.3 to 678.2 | 13.67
